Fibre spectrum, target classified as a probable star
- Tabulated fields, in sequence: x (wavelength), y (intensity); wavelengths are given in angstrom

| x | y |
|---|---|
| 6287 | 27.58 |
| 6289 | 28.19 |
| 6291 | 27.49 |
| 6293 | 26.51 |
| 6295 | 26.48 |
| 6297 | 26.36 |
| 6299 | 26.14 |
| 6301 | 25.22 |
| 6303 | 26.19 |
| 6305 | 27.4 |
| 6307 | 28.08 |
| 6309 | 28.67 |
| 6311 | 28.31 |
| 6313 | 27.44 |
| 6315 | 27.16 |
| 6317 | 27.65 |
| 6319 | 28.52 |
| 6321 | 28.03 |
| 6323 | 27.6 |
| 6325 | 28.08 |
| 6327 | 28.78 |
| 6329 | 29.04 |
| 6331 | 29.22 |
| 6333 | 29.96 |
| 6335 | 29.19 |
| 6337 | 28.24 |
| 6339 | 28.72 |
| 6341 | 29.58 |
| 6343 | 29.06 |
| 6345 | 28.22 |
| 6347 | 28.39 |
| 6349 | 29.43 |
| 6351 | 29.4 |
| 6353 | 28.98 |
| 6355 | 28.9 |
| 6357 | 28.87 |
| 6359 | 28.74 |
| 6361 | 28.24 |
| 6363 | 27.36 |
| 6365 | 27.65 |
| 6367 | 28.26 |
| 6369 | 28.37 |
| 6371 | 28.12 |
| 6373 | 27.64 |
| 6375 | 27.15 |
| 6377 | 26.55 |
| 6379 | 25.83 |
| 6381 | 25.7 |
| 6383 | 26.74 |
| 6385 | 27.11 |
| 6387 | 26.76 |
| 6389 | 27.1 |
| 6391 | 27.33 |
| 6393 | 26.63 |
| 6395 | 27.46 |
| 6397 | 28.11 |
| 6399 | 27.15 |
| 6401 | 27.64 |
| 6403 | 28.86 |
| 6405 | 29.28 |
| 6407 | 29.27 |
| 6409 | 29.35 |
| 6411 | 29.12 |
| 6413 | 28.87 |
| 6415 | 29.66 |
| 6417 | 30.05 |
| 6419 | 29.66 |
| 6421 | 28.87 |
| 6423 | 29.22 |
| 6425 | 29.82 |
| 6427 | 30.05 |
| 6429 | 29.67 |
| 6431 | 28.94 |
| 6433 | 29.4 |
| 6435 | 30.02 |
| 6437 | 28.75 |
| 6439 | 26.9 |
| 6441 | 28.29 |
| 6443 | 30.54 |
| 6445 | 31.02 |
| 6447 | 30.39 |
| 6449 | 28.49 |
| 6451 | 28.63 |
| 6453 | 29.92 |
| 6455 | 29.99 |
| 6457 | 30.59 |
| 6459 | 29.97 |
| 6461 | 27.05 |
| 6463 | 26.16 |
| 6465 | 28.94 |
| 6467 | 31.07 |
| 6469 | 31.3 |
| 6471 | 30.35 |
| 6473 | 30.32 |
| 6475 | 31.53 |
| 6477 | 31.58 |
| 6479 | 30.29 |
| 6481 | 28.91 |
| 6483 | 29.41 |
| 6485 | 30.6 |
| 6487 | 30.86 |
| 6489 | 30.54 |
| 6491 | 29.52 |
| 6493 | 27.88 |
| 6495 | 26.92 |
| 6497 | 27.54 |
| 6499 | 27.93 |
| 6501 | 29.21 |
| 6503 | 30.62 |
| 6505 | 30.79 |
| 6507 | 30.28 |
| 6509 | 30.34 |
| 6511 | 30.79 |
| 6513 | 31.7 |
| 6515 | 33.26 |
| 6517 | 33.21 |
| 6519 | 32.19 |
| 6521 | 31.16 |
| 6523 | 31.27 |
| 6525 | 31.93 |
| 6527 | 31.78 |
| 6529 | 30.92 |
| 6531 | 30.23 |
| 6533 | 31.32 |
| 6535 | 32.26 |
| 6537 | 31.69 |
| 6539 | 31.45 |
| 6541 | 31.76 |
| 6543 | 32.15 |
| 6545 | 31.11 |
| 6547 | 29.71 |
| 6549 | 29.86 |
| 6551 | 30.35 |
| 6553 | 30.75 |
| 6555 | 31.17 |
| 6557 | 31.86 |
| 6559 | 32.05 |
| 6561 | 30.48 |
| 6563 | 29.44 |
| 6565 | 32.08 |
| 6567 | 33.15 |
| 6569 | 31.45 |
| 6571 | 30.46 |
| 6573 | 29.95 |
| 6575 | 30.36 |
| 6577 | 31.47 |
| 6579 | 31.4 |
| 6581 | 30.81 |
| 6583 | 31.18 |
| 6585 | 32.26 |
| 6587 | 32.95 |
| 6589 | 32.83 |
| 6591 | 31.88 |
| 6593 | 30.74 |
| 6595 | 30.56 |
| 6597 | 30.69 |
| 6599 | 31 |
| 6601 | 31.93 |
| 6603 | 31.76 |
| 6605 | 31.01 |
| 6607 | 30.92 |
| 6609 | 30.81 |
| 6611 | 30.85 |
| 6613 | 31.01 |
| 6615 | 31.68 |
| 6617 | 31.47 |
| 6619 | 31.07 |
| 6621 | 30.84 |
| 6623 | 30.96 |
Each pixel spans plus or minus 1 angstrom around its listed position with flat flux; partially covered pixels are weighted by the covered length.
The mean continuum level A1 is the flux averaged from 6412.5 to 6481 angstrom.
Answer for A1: 29.6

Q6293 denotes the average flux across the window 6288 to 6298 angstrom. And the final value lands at 27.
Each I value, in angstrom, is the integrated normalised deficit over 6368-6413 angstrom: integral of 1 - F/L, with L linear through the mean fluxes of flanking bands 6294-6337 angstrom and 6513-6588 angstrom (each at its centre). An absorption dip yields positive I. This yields 2.04 angstrom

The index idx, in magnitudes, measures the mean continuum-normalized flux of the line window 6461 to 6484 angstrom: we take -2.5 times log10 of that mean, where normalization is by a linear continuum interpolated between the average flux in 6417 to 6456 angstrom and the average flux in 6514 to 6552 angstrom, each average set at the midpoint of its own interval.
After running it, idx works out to 0.01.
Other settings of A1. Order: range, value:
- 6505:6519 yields 31.6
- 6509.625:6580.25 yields 31.3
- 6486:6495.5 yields 29.3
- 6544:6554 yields 30.4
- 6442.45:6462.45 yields 29.6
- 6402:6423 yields 29.3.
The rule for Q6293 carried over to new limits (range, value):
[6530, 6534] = 30.8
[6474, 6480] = 31.1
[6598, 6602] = 31.5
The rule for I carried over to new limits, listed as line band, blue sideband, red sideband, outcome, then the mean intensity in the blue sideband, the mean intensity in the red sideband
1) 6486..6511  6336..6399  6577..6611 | 0.41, 27.9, 31.4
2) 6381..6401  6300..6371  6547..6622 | 1.27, 28.3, 31.2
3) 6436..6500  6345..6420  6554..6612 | 0.04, 28.1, 31.3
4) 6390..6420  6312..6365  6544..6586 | 0.73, 28.6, 31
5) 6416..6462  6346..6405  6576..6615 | -0.95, 27.8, 31.4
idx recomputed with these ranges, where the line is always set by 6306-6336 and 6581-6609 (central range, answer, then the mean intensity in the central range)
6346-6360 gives -0.008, 29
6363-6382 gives 0.066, 27.3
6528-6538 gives -0.018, 31.3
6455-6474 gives 0.016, 29.6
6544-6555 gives 0.019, 30.4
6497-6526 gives -0.014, 30.9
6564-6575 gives -0.005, 31.3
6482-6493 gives 0.010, 30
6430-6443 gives 0.031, 28.9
